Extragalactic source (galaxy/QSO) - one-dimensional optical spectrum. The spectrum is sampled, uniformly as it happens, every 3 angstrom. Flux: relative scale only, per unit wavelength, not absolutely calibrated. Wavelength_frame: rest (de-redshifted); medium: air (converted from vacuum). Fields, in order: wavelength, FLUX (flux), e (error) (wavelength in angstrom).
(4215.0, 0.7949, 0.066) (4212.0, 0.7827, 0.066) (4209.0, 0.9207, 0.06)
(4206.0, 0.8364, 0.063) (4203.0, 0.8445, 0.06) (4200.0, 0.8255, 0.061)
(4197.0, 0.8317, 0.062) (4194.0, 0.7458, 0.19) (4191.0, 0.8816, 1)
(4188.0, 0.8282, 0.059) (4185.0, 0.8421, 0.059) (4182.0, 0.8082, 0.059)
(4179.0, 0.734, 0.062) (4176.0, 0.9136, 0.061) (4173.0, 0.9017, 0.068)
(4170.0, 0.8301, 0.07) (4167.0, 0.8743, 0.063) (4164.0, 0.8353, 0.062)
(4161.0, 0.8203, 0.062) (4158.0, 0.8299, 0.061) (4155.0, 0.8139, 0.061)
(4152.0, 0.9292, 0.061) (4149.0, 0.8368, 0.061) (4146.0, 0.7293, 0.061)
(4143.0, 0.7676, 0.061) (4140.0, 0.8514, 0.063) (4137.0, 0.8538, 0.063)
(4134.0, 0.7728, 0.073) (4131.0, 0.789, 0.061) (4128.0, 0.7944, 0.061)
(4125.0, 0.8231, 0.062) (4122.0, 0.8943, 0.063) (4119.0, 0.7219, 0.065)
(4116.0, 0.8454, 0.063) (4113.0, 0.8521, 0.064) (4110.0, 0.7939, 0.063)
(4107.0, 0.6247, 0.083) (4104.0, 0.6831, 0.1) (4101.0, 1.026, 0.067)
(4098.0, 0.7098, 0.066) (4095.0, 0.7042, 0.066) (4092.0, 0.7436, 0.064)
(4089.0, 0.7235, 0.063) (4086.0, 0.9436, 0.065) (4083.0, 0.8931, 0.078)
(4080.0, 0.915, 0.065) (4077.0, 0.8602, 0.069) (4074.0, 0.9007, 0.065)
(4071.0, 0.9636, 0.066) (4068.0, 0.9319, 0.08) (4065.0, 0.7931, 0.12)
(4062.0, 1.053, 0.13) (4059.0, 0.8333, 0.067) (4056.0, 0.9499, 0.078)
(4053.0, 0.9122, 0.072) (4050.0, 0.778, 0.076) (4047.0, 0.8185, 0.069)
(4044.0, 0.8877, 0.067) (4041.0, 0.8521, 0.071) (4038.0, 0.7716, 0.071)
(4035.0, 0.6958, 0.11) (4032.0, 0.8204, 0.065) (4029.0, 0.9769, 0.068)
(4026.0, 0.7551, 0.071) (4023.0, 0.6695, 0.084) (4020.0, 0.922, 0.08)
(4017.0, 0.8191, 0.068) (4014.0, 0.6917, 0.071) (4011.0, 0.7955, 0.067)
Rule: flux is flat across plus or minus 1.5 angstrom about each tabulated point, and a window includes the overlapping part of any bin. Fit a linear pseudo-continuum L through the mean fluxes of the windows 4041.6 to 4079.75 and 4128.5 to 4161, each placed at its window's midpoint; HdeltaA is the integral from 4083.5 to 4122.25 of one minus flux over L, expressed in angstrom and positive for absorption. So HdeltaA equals 2.9 angstrom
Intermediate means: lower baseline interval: 0.89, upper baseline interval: 0.817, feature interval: 0.789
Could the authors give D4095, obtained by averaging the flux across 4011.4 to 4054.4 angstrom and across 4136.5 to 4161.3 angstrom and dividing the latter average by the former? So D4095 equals 1.02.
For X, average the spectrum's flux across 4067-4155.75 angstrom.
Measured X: 0.823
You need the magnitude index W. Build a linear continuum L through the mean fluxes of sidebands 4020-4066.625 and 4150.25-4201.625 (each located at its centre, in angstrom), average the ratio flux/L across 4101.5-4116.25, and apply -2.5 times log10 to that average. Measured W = 0.09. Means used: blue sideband 0.841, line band 0.771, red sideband 0.838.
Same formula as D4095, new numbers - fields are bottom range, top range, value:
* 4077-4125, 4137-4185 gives 1.03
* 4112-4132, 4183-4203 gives 1.01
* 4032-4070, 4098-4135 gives 0.93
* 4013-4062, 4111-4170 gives 0.99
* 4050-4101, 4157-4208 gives 0.96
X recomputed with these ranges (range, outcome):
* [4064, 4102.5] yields 0.855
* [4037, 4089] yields 0.882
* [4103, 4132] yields 0.784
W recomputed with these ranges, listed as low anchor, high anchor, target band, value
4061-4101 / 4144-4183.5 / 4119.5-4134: 0.04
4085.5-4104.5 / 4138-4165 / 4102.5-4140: 0.02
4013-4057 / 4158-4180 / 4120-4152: 0.03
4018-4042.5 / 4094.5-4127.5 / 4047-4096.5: -0.09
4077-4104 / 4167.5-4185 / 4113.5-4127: 0.01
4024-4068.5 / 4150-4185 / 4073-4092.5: -0.01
